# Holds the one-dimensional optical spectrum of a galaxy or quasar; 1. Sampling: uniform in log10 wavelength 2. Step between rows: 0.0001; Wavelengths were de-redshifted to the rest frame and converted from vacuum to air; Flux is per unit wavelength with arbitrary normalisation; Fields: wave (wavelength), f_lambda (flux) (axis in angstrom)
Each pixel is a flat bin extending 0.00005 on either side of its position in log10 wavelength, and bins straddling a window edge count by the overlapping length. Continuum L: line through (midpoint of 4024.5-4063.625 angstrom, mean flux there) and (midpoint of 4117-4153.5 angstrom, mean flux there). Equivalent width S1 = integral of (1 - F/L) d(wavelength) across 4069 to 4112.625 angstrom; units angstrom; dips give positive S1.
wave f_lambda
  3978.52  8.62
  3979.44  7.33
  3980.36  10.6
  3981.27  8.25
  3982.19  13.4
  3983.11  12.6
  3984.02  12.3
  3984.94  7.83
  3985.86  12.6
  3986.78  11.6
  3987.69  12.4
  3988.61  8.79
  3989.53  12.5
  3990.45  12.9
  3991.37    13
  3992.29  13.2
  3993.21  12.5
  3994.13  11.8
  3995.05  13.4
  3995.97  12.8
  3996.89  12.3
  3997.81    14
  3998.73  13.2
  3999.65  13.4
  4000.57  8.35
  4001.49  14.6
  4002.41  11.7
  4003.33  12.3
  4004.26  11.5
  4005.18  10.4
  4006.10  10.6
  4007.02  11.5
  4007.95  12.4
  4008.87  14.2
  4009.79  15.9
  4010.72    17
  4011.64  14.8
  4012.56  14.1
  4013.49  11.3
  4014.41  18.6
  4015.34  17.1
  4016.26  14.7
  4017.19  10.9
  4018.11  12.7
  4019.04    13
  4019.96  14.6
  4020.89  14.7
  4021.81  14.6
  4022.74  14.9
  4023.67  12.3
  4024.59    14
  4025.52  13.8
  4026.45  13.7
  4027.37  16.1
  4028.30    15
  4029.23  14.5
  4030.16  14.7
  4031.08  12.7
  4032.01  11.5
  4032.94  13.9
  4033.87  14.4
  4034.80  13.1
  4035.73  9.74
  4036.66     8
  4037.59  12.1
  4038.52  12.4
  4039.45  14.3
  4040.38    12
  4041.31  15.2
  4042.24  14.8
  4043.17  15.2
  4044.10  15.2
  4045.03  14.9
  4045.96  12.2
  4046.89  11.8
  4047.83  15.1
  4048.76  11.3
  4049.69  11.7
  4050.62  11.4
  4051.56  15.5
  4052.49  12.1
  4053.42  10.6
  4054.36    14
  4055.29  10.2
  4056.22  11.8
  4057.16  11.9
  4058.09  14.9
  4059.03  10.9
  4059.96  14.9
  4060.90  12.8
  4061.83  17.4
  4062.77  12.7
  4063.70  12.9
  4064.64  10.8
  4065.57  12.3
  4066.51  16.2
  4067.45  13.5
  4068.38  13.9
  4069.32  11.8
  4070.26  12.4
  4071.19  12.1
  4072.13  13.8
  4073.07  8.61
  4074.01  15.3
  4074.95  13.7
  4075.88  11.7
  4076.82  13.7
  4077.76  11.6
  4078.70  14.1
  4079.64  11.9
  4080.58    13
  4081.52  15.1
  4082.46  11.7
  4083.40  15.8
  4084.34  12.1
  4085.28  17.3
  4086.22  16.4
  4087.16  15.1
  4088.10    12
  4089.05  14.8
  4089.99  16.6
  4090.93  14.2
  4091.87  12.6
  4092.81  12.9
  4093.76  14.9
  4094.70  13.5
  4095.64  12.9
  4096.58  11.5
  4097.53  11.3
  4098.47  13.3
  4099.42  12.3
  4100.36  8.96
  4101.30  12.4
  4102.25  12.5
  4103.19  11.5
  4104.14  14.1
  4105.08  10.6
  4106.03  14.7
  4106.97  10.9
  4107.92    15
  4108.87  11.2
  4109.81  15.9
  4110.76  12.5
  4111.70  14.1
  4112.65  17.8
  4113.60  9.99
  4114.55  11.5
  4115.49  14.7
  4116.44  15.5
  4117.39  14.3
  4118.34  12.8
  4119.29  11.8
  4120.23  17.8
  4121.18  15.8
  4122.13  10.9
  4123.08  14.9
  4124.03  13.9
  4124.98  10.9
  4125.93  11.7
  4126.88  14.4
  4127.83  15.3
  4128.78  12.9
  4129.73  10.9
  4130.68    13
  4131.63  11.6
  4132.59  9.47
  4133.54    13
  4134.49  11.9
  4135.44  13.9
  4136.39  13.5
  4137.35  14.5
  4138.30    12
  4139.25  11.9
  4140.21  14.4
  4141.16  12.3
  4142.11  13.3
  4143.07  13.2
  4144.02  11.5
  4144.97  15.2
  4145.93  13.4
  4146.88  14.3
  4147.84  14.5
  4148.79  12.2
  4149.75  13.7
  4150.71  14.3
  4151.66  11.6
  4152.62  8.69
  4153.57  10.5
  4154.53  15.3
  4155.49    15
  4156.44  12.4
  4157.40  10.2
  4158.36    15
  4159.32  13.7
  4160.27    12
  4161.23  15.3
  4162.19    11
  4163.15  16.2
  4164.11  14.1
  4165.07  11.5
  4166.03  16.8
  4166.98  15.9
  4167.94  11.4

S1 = -0.3 angstrom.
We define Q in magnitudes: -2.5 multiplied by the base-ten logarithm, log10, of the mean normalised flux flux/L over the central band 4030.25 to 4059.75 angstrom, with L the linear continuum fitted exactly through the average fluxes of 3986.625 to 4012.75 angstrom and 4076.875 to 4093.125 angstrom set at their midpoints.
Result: 0.05 mag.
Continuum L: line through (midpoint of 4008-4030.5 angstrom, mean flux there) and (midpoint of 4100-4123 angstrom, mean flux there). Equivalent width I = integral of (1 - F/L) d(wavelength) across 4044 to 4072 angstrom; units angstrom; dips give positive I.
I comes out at 2.0 angstrom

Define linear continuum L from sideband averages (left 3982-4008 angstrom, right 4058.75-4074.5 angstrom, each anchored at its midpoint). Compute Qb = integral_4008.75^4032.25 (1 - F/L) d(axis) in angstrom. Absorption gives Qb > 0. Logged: -3.6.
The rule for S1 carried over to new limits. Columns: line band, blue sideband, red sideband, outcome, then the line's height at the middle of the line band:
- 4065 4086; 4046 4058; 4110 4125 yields -0.6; 12.9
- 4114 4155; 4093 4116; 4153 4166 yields 0.0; 13.1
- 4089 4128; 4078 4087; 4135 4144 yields 1.1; 13.7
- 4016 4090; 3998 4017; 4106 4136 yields 0.0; 13.3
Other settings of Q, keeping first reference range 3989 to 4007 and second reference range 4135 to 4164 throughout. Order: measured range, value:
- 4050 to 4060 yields 0.02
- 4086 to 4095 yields -0.11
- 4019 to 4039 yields -0.07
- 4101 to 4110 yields 0.01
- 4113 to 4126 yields -0.03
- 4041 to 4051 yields -0.08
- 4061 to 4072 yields -0.05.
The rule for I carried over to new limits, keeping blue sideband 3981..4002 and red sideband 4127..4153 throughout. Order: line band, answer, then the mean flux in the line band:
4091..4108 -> 0.17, 12.5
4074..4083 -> -0.39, 13.1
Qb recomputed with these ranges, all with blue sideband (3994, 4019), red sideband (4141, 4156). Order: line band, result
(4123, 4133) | 0.4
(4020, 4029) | -0.8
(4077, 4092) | -1.0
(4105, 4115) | -0.1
